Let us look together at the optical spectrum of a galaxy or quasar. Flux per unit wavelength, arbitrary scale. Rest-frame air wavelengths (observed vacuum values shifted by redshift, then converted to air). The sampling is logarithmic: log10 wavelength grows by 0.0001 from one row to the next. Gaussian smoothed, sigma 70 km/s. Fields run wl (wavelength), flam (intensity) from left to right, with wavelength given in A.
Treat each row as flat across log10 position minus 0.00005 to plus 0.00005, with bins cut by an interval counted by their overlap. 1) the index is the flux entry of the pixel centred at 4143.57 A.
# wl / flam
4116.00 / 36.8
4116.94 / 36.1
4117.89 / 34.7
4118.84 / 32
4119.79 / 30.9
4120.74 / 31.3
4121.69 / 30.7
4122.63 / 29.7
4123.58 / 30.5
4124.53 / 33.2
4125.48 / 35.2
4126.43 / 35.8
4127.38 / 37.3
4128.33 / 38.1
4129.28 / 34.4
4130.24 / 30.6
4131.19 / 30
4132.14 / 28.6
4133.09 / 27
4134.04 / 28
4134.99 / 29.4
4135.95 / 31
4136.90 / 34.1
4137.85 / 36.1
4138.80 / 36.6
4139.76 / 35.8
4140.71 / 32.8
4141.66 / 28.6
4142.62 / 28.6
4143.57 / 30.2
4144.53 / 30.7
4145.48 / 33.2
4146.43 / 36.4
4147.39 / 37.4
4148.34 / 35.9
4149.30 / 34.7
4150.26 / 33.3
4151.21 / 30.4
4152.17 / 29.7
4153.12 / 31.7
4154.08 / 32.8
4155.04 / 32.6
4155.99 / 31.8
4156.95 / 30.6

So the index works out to 30.2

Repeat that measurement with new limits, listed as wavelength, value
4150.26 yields 33.3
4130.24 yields 30.6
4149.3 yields 34.7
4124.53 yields 33.2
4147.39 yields 37.4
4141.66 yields 28.6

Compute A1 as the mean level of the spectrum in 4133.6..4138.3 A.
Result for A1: 31.7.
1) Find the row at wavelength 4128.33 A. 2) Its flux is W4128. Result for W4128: 38.1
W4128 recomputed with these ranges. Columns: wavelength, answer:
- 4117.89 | 34.7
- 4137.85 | 36.1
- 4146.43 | 36.4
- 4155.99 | 31.8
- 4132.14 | 28.6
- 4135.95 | 31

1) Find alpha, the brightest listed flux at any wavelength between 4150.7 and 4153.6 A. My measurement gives 31.7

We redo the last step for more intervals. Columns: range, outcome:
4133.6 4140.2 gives 36.6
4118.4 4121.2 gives 32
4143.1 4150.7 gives 37.4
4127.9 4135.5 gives 38.1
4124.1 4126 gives 35.2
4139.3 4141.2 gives 35.8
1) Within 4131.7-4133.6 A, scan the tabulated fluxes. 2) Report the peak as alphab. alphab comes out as 28.6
